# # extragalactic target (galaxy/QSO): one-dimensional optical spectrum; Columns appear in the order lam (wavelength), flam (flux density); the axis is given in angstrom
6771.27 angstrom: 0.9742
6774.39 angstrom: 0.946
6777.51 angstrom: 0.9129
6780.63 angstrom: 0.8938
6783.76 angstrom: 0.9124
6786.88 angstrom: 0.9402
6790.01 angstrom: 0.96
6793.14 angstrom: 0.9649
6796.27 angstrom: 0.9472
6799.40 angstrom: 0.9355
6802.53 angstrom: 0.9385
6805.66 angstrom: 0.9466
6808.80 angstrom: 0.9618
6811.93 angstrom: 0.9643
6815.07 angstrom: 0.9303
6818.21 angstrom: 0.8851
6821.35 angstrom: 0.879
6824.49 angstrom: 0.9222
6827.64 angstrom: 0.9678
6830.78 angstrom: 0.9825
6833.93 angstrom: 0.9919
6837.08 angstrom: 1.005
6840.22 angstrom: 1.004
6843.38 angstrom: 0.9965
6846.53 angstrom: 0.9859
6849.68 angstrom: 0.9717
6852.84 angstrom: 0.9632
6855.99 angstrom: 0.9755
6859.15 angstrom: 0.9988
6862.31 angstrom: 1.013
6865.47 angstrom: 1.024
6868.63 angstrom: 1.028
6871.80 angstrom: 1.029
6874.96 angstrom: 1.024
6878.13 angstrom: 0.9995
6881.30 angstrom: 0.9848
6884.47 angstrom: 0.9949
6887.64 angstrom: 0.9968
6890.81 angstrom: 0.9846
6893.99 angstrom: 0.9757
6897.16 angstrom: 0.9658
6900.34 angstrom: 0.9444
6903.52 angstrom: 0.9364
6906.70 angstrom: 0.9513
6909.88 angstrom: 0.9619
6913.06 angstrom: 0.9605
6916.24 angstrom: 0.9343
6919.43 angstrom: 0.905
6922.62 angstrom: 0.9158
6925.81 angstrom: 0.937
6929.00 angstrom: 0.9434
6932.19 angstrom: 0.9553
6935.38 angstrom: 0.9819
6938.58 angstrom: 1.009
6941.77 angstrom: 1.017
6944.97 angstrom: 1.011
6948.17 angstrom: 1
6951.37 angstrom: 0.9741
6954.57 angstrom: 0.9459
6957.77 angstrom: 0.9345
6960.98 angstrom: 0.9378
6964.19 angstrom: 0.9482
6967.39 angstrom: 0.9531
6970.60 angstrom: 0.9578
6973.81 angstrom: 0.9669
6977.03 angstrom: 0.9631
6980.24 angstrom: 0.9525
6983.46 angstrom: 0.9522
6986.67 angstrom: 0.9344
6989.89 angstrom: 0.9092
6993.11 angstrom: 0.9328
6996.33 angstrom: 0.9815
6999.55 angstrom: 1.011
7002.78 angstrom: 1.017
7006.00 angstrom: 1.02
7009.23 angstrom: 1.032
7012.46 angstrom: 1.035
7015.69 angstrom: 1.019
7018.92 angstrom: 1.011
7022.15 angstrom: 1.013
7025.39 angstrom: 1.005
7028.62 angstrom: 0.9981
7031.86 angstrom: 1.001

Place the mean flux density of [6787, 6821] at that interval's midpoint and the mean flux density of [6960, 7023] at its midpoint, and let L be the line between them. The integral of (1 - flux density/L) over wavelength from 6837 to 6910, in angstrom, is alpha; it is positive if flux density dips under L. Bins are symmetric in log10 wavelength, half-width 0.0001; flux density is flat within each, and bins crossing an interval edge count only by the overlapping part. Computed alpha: -2.6 angstrom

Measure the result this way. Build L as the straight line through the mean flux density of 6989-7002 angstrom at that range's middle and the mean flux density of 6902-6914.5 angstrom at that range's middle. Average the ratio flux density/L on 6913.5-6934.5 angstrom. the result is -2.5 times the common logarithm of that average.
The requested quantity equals 0.02 mag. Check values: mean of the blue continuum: 0.953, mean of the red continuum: 0.965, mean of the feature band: 0.935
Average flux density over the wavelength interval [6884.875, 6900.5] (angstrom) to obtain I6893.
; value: 0.978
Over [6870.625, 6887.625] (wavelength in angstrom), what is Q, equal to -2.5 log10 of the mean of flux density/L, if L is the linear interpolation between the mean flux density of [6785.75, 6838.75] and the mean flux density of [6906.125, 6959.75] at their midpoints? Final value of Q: -0.05 mag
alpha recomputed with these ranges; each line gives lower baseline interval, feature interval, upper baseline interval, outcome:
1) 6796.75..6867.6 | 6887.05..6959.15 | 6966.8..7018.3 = 0.8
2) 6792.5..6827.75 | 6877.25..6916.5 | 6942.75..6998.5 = -0.9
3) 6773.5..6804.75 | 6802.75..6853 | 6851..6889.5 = 0.4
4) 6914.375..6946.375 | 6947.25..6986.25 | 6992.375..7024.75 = 1.1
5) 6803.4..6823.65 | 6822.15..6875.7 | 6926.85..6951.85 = -2.6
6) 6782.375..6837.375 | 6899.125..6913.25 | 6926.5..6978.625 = 0.2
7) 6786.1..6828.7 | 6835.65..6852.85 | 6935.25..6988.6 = -0.8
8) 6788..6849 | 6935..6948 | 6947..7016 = -0.5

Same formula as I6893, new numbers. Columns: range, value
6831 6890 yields 0.999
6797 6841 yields 0.95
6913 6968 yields 0.959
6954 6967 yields 0.943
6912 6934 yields 0.936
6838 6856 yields 0.985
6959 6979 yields 0.954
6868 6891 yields 1.01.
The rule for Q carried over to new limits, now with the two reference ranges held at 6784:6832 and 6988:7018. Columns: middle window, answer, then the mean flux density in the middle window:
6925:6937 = 0.022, 0.956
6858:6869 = -0.065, 1.02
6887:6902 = -0.008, 0.972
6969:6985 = 0.033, 0.958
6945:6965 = 0.023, 0.961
